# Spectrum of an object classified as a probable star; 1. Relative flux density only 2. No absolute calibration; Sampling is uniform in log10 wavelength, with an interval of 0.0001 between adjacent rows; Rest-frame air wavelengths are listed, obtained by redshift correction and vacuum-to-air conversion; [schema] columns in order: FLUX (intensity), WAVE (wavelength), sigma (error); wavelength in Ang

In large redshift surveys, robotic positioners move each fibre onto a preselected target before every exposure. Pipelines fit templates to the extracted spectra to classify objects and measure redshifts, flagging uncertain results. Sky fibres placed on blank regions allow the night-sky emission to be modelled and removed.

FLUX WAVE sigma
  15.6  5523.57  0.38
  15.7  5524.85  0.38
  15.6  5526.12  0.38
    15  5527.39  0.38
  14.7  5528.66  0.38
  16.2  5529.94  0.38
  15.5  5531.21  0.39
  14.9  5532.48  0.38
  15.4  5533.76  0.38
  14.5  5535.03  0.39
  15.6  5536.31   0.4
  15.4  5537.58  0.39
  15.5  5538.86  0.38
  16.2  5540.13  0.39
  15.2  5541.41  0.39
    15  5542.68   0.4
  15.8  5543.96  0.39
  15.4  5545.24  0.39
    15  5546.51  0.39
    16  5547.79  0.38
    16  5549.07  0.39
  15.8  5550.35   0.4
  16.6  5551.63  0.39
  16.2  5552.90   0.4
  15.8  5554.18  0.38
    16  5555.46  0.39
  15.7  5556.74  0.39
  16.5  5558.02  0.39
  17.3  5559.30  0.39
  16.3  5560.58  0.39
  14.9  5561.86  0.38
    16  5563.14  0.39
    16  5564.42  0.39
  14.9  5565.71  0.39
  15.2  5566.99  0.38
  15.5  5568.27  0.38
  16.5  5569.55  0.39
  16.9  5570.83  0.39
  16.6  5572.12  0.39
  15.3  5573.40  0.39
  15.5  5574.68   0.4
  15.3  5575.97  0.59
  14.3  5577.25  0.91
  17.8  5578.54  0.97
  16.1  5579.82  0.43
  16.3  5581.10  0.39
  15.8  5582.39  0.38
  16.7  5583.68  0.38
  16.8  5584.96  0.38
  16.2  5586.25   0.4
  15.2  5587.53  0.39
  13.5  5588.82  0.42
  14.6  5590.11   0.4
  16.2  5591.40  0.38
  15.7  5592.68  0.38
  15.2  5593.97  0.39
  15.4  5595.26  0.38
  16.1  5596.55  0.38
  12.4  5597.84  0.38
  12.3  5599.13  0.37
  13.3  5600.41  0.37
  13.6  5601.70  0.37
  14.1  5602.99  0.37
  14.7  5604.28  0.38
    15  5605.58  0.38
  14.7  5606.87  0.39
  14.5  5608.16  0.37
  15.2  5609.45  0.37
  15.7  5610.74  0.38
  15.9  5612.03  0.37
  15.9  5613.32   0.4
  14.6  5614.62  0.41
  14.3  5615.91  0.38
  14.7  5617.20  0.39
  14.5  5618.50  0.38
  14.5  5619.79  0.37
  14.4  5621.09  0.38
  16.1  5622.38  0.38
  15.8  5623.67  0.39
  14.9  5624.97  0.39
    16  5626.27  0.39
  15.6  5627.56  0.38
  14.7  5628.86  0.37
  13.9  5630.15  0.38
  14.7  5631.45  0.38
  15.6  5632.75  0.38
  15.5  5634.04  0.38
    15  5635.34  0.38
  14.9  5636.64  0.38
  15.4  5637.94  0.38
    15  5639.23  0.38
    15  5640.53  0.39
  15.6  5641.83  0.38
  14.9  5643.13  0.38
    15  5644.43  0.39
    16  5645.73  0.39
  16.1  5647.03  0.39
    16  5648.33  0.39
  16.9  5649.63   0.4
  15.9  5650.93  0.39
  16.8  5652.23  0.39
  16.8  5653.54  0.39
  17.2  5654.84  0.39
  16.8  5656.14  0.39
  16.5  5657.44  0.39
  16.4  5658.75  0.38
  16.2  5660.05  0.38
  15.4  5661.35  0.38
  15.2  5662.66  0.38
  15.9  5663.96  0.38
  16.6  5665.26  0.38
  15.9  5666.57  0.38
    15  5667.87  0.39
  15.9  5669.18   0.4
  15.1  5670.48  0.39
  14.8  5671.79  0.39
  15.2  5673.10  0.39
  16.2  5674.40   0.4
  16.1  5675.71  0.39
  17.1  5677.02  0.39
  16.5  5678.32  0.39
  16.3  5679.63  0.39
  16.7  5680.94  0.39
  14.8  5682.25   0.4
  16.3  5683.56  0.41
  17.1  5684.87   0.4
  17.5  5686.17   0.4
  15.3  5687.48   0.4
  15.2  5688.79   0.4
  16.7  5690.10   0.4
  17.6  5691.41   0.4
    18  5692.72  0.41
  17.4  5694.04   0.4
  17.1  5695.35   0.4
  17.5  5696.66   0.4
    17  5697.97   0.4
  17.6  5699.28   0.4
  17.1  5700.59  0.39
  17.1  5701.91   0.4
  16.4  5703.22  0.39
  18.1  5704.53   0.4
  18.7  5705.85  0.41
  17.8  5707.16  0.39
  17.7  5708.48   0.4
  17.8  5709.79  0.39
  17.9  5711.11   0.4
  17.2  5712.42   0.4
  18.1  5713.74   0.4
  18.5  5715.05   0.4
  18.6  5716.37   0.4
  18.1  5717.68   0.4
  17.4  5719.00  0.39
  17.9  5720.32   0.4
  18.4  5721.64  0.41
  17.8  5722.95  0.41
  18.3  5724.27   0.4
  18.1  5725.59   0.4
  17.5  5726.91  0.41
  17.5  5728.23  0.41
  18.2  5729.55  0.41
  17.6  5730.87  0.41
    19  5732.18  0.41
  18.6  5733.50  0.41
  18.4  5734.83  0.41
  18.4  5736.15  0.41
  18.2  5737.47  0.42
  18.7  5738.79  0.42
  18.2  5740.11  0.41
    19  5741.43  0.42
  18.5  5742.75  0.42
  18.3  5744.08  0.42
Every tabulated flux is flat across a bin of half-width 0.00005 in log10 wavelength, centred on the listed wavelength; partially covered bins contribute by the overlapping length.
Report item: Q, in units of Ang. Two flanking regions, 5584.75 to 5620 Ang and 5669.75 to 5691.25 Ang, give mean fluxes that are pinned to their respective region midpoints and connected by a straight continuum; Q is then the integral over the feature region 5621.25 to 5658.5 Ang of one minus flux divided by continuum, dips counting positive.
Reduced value -0.6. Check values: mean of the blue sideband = 14.8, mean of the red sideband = 16.1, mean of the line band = 15.7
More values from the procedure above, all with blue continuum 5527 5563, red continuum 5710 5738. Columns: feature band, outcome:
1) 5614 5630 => 1.66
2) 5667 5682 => 1.33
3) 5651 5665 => 0.71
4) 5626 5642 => 1.66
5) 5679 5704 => 1.22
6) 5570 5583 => 0.07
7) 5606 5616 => 0.85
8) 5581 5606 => 2.13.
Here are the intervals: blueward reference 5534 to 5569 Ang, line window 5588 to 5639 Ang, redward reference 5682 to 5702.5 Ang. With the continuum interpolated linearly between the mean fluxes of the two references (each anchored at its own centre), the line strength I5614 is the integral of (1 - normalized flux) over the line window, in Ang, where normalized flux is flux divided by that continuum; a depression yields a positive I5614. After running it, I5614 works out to 4.3 Ang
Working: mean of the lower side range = 15.7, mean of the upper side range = 16.9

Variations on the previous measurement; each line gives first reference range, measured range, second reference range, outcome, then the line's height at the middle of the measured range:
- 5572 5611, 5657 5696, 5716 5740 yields 1.87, 17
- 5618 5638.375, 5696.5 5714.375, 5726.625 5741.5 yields -0.17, 17.4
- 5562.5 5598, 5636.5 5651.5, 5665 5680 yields 0.22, 15.8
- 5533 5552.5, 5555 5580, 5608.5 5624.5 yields -0.83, 15.4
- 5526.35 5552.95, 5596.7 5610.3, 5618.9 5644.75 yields 1.03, 15.2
